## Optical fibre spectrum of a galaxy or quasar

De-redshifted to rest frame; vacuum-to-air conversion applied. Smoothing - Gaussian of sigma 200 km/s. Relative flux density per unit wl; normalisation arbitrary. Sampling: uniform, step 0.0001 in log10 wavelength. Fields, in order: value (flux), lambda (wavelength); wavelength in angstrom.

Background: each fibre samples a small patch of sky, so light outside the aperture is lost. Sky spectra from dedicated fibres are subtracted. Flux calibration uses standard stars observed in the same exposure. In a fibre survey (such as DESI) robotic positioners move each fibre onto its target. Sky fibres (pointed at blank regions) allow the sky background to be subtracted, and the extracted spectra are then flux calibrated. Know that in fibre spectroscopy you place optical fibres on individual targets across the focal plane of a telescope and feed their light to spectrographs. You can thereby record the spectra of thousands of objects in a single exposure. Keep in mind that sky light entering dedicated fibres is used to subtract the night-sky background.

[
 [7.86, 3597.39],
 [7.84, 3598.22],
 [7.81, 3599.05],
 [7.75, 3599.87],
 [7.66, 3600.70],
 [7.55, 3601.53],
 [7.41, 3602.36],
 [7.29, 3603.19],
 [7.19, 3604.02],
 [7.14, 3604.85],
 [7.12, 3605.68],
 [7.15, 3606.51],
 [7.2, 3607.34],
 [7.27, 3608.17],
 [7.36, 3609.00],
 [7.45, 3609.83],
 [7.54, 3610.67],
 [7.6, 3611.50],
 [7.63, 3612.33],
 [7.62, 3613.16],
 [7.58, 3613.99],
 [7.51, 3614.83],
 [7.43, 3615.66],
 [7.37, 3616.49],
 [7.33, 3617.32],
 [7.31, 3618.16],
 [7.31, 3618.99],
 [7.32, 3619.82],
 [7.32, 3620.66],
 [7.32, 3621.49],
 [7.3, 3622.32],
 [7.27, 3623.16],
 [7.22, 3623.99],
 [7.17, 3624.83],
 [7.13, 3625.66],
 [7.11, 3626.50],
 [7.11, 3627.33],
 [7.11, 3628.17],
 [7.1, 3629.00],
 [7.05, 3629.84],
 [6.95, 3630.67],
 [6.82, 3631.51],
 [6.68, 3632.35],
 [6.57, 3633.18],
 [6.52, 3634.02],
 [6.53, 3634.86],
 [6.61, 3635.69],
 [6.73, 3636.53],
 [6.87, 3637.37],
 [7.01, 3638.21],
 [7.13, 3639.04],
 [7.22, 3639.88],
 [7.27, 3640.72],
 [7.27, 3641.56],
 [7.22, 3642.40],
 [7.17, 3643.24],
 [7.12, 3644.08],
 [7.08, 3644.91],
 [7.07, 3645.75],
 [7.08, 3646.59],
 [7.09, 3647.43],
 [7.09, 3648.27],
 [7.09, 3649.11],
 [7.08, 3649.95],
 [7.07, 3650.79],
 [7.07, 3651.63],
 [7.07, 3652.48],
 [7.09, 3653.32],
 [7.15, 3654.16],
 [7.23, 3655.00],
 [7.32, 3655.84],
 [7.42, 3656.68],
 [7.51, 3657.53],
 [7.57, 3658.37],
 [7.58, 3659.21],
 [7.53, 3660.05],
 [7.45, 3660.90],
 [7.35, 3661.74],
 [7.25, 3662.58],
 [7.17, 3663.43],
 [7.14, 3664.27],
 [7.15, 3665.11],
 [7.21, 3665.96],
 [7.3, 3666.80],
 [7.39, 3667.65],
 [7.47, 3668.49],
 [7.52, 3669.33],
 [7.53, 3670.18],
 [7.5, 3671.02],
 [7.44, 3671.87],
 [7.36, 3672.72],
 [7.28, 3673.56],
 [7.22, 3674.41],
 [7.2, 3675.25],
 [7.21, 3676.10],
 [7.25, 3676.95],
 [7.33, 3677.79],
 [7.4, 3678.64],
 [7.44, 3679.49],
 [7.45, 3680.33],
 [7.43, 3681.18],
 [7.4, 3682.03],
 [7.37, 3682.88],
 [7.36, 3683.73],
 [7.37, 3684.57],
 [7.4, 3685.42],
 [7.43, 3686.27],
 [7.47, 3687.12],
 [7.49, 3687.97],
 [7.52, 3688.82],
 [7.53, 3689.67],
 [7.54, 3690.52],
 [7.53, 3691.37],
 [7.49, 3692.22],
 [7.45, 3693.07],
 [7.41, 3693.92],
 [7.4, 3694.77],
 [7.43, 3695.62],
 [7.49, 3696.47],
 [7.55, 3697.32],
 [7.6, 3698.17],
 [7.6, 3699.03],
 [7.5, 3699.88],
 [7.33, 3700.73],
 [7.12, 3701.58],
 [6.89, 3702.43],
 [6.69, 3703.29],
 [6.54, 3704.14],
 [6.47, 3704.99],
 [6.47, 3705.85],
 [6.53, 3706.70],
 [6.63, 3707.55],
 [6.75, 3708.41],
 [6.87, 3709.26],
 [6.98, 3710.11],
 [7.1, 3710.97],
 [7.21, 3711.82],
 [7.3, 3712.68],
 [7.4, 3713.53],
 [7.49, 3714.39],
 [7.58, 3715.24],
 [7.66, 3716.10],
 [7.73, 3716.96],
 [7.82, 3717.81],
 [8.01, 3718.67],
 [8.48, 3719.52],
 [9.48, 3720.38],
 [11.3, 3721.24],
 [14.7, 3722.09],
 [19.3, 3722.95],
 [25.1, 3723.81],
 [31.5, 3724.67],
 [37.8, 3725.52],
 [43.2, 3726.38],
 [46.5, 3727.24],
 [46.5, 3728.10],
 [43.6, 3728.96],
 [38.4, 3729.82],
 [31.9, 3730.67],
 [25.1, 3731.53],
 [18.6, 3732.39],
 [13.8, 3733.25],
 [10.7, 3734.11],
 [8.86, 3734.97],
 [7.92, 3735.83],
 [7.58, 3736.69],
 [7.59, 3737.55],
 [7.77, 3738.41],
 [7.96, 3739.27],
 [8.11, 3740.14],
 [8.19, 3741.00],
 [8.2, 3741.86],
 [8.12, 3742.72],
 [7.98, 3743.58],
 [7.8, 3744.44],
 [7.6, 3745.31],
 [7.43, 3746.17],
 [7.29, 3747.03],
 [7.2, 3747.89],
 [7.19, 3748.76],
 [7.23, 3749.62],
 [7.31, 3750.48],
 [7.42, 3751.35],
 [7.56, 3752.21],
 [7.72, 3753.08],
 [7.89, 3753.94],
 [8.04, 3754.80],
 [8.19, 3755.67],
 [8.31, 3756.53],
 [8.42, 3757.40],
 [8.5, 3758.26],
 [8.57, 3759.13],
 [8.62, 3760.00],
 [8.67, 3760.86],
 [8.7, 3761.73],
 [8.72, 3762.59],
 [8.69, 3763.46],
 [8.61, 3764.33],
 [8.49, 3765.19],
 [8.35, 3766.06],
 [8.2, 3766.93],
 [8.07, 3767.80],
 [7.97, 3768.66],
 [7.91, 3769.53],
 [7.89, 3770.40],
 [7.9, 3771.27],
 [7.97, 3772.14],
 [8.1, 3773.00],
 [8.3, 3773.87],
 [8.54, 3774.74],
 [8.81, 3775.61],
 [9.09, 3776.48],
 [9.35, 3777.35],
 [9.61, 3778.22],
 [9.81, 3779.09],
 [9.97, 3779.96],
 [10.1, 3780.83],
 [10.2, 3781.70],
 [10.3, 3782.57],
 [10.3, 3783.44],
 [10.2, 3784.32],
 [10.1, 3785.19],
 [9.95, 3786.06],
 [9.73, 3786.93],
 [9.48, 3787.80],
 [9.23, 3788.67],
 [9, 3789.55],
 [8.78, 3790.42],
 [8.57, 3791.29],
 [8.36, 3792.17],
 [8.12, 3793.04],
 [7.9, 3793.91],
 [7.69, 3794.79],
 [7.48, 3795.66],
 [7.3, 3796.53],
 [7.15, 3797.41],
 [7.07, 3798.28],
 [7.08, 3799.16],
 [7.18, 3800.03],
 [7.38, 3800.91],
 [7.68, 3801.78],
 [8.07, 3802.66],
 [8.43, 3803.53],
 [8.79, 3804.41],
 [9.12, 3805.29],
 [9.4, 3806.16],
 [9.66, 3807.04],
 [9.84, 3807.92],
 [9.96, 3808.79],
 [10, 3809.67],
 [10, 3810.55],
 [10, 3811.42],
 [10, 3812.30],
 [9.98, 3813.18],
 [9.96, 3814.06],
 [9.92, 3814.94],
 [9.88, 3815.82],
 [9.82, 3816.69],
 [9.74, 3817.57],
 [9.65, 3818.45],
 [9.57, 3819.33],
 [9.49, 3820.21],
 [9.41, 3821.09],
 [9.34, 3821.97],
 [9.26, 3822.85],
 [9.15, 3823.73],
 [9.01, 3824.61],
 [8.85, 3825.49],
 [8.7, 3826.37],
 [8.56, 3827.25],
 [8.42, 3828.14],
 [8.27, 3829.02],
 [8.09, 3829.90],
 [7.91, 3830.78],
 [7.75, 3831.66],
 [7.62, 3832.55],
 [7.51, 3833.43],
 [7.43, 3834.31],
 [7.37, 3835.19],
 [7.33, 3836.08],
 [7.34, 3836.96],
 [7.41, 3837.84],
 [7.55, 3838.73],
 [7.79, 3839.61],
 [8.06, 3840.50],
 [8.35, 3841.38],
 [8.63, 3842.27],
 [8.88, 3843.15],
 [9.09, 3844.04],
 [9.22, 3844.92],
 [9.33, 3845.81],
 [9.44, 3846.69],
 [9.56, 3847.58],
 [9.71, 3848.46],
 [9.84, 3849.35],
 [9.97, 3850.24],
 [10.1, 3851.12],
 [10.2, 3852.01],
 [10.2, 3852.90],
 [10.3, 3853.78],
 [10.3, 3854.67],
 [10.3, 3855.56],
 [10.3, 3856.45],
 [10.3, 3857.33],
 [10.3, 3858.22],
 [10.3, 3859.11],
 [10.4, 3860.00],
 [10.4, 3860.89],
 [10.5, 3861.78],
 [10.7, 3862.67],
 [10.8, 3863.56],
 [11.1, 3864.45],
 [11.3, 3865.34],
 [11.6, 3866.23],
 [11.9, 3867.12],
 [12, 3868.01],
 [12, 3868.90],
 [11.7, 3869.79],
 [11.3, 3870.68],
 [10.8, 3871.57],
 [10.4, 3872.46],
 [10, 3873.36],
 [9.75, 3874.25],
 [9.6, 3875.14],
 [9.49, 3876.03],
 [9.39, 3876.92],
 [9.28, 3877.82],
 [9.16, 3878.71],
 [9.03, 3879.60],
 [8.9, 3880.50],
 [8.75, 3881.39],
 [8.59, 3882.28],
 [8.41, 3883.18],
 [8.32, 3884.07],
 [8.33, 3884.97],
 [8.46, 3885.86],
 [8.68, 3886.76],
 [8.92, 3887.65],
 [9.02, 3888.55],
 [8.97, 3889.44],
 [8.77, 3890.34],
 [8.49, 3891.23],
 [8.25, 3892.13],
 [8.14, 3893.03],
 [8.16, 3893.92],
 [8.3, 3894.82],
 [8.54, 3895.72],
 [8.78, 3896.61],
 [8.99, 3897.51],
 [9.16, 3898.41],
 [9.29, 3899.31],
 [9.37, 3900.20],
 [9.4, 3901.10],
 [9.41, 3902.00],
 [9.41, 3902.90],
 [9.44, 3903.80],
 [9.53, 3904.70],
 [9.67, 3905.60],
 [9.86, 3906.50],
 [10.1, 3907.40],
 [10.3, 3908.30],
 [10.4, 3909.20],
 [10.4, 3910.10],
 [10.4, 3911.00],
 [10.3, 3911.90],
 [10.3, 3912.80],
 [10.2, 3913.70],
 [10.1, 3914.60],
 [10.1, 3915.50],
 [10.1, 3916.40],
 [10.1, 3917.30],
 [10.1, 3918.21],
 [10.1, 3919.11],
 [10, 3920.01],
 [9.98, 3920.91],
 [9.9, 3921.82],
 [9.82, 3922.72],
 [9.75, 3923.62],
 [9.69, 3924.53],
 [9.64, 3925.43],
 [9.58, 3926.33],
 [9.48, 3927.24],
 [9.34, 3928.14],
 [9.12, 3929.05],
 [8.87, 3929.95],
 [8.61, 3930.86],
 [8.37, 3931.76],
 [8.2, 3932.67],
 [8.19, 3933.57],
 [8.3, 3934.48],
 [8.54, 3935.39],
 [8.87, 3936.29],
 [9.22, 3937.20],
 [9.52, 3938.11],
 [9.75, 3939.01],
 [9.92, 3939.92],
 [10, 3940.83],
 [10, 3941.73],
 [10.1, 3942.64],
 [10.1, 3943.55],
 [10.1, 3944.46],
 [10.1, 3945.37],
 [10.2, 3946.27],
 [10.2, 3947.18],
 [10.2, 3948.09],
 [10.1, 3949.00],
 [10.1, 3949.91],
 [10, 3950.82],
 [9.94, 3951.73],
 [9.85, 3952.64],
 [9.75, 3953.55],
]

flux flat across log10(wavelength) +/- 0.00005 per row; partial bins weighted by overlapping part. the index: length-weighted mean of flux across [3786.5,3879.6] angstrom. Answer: 9.27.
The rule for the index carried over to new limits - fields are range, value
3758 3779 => 8.5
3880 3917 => 9.25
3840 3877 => 10.2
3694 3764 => 11.8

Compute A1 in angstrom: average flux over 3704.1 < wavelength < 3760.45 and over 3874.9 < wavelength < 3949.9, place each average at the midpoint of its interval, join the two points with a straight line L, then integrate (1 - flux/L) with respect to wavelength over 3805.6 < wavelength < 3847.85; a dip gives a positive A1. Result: 8.1 angstrom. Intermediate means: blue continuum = 12.8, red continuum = 9.39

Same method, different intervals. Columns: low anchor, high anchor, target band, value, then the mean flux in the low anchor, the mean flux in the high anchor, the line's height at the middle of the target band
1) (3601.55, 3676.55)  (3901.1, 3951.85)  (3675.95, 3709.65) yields 1.9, 7.22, 9.71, 7.68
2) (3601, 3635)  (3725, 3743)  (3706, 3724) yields 9.3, 7.22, 20.9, 18.7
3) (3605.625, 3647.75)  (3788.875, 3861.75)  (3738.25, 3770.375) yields 1.1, 7.16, 8.93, 8.3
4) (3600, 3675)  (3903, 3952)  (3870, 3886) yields -0.1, 7.23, 9.72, 9.3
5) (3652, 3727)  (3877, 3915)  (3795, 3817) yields 0.6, 8.96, 9.2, 9.09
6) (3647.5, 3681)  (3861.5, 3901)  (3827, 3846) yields 2.2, 7.3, 9.57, 9.1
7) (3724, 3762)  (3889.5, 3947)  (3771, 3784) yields 4.2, 14.6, 9.48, 13.6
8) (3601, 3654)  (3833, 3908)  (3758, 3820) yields -1.7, 7.17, 9.42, 8.67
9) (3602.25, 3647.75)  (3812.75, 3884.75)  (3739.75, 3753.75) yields 1.3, 7.17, 9.46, 8.41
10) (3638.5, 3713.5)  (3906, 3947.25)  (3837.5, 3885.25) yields -3.9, 7.25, 9.7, 9.06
